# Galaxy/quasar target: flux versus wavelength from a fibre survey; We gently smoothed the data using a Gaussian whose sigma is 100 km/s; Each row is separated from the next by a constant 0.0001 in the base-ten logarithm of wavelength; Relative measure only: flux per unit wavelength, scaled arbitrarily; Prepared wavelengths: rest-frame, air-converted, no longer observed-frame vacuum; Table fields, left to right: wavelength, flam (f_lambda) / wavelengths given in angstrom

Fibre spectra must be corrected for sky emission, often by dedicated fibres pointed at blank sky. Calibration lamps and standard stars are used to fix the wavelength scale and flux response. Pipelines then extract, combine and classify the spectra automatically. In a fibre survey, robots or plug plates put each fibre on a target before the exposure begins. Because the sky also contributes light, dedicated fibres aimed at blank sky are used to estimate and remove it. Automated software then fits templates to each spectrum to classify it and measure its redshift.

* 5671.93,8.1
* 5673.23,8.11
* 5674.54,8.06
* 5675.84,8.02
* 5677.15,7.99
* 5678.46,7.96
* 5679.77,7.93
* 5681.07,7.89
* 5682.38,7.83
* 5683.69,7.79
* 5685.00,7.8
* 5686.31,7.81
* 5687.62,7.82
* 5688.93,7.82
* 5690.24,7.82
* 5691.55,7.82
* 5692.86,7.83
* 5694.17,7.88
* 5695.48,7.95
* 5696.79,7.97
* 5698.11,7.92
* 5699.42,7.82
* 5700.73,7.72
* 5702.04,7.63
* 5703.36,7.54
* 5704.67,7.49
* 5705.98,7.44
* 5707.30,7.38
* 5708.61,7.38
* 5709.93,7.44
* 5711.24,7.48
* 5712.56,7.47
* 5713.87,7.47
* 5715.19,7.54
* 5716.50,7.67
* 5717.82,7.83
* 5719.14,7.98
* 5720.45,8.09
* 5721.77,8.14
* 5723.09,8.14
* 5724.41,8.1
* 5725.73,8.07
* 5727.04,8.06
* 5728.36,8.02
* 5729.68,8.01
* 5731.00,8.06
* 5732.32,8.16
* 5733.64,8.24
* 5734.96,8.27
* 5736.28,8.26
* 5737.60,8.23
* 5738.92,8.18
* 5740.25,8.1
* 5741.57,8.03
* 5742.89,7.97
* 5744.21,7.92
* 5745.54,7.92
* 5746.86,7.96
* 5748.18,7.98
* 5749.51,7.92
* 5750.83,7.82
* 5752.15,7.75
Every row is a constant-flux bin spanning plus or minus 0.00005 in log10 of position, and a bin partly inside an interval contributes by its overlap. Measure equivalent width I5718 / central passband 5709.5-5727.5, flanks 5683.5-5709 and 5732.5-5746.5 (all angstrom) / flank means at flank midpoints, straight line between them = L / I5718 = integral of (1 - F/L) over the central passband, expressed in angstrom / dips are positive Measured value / 0.2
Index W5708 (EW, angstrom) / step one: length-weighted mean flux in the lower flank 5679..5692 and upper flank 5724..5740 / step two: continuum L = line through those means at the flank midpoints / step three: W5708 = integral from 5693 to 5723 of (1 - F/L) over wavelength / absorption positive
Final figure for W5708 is 1.0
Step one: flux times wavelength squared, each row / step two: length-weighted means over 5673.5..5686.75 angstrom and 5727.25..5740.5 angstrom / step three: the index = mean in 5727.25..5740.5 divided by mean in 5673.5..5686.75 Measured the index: 1.05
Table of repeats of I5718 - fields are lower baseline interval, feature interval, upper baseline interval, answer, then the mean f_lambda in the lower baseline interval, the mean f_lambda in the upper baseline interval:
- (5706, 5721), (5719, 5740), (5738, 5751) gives -0.9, 7.6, 7.99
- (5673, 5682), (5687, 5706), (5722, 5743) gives 0.6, 7.99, 8.12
